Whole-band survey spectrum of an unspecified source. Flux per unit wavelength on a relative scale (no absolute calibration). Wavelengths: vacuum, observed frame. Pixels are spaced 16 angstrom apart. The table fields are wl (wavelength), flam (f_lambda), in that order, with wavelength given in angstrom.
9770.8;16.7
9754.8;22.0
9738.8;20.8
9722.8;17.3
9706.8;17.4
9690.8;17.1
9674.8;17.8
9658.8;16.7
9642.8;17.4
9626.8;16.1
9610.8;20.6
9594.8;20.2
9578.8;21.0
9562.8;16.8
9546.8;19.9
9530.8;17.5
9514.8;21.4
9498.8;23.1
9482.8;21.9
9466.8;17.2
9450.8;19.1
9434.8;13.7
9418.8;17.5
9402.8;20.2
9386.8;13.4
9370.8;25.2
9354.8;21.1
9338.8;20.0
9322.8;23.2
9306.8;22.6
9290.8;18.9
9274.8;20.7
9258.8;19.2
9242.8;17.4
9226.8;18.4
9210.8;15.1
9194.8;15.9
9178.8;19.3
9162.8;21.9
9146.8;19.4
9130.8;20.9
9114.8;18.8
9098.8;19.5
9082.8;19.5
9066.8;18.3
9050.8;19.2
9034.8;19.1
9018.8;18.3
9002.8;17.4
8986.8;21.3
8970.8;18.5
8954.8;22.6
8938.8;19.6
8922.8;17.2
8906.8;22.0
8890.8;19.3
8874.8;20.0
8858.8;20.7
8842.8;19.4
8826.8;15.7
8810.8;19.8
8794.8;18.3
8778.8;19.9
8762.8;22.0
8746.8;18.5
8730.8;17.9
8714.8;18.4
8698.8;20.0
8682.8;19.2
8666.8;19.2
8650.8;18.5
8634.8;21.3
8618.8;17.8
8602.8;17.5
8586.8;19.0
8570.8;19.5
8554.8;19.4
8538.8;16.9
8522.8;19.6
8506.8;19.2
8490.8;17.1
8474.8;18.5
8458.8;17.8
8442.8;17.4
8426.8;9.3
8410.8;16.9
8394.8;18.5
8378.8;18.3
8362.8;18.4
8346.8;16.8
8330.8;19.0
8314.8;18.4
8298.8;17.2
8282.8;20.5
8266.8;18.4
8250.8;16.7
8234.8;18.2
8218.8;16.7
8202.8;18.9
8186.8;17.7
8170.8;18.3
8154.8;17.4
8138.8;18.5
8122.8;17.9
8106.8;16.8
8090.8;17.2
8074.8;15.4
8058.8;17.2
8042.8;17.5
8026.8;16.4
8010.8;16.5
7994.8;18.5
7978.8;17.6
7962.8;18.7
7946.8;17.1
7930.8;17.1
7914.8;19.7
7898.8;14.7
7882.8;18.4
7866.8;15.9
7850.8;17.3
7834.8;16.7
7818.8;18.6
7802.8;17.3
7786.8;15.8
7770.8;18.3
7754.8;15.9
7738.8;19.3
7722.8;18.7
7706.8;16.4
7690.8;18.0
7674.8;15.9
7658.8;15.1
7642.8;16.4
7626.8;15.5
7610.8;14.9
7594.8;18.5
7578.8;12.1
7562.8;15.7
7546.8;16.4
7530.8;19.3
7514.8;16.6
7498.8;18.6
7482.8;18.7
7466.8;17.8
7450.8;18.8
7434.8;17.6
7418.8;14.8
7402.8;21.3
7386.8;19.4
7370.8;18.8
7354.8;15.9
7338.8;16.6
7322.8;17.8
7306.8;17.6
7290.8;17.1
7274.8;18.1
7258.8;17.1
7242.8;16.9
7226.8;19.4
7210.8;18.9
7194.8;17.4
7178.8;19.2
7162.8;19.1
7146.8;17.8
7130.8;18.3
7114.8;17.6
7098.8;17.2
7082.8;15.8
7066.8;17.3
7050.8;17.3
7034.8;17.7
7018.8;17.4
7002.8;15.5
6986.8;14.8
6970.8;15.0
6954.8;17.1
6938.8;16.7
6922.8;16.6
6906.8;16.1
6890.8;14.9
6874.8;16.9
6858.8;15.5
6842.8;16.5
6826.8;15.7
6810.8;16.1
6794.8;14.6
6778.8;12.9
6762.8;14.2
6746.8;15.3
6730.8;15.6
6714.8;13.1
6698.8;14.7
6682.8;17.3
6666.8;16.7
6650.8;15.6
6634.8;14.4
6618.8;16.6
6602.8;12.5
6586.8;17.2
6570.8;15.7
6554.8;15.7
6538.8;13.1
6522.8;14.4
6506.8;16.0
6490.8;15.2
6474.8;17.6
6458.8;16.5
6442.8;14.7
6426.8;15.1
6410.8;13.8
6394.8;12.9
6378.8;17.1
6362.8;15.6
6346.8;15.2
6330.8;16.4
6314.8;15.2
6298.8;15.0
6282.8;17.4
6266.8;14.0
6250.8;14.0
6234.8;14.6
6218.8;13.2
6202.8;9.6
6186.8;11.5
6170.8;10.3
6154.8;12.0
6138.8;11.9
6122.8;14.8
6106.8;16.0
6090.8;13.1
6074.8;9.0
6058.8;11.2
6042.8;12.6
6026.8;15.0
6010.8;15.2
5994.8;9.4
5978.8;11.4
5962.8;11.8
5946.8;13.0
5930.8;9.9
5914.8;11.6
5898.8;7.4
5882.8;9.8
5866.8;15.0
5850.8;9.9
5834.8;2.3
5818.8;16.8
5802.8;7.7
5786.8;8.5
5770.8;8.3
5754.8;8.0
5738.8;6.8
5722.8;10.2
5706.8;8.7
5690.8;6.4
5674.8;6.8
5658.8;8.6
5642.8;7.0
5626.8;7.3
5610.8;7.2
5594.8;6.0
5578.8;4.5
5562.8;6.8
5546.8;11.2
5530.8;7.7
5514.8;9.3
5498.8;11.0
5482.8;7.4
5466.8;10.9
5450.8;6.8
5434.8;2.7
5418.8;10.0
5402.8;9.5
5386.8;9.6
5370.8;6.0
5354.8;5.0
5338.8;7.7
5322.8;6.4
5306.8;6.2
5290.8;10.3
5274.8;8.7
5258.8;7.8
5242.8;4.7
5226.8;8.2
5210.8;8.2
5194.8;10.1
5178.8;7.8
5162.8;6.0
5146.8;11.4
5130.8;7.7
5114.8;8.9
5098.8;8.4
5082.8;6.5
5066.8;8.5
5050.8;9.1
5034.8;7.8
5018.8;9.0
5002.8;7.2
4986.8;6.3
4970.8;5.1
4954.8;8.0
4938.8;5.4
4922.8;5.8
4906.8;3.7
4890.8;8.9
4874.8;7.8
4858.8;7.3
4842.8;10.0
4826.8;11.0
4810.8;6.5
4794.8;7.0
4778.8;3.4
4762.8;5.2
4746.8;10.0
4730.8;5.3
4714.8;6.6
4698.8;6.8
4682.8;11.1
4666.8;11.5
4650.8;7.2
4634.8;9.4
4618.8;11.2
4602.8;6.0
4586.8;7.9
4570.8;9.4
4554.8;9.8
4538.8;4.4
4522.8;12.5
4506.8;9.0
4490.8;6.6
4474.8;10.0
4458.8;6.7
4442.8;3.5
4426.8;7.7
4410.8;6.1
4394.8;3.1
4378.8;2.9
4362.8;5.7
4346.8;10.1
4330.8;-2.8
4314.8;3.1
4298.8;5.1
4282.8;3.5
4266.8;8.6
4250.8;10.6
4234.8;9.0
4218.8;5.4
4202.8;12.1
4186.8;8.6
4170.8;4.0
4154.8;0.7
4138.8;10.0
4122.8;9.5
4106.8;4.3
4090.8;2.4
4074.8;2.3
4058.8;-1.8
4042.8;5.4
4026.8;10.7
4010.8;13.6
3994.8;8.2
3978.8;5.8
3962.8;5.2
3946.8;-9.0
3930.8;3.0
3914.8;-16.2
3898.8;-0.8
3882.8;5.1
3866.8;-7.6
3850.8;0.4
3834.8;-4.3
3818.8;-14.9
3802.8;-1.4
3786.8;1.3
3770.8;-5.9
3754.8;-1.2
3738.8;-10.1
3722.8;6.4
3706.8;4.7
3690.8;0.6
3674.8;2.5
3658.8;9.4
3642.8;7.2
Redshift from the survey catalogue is 0.561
